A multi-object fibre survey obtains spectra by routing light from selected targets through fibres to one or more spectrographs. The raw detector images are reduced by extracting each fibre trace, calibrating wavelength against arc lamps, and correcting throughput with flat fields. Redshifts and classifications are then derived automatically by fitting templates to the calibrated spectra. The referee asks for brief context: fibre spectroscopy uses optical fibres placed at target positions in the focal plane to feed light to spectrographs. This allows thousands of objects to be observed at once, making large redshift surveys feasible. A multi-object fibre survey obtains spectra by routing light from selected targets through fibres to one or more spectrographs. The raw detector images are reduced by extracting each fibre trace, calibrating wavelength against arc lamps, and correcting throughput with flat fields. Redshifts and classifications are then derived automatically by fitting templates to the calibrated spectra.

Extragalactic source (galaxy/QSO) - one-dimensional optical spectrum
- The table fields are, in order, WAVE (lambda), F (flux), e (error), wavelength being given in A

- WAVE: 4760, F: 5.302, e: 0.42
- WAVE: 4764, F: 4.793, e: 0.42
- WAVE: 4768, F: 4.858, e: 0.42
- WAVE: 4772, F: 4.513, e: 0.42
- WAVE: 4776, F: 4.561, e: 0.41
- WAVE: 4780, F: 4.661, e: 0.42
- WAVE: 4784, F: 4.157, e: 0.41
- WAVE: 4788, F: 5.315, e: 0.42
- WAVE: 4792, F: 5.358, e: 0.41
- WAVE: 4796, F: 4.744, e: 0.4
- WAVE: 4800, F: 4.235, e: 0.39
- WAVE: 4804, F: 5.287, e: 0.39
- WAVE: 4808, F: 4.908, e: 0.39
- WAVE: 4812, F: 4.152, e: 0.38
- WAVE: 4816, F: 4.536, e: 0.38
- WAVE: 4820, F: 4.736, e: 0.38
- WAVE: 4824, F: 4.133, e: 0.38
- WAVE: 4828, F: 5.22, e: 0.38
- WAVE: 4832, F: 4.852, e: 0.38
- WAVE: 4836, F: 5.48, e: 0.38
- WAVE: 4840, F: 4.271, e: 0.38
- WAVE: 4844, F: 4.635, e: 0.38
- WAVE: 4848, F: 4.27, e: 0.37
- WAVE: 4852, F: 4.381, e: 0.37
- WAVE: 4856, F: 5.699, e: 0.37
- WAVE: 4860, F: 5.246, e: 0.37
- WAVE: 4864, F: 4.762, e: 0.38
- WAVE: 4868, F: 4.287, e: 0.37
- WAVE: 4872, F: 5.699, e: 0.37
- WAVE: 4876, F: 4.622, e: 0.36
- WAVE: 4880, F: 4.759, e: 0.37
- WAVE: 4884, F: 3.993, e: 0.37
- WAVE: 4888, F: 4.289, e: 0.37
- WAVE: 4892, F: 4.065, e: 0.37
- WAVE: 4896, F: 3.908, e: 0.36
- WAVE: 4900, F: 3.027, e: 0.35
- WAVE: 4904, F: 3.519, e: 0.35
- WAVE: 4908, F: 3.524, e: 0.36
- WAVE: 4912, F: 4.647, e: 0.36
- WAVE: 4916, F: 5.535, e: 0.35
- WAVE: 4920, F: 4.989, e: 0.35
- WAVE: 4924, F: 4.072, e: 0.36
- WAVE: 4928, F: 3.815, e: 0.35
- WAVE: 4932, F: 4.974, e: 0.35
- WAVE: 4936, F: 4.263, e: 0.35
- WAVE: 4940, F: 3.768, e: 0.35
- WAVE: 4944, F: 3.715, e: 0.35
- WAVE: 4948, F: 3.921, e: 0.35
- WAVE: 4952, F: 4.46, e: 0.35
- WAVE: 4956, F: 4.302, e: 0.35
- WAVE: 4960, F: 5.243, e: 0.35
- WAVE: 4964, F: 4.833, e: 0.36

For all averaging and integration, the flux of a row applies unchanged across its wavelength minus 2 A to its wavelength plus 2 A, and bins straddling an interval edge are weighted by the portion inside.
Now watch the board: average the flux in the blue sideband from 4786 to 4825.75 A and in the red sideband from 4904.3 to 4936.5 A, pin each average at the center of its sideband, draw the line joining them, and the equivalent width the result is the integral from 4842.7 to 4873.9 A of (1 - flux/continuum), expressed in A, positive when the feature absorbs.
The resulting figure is -1.8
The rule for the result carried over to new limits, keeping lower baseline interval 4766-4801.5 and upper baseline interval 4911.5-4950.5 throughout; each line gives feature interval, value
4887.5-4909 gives 3.6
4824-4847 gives -1.0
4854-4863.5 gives -1.7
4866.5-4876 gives -0.9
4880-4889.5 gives 0.4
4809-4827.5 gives 0.6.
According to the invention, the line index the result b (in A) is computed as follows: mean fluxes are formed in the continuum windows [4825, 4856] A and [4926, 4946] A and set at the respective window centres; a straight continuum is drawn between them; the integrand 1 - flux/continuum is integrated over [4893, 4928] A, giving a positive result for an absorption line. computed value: 1.2 A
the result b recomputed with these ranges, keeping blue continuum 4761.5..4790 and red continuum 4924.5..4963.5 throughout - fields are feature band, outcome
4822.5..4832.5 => -0.4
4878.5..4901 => 2.0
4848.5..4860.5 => -1.3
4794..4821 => -0.2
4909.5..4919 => -1.4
